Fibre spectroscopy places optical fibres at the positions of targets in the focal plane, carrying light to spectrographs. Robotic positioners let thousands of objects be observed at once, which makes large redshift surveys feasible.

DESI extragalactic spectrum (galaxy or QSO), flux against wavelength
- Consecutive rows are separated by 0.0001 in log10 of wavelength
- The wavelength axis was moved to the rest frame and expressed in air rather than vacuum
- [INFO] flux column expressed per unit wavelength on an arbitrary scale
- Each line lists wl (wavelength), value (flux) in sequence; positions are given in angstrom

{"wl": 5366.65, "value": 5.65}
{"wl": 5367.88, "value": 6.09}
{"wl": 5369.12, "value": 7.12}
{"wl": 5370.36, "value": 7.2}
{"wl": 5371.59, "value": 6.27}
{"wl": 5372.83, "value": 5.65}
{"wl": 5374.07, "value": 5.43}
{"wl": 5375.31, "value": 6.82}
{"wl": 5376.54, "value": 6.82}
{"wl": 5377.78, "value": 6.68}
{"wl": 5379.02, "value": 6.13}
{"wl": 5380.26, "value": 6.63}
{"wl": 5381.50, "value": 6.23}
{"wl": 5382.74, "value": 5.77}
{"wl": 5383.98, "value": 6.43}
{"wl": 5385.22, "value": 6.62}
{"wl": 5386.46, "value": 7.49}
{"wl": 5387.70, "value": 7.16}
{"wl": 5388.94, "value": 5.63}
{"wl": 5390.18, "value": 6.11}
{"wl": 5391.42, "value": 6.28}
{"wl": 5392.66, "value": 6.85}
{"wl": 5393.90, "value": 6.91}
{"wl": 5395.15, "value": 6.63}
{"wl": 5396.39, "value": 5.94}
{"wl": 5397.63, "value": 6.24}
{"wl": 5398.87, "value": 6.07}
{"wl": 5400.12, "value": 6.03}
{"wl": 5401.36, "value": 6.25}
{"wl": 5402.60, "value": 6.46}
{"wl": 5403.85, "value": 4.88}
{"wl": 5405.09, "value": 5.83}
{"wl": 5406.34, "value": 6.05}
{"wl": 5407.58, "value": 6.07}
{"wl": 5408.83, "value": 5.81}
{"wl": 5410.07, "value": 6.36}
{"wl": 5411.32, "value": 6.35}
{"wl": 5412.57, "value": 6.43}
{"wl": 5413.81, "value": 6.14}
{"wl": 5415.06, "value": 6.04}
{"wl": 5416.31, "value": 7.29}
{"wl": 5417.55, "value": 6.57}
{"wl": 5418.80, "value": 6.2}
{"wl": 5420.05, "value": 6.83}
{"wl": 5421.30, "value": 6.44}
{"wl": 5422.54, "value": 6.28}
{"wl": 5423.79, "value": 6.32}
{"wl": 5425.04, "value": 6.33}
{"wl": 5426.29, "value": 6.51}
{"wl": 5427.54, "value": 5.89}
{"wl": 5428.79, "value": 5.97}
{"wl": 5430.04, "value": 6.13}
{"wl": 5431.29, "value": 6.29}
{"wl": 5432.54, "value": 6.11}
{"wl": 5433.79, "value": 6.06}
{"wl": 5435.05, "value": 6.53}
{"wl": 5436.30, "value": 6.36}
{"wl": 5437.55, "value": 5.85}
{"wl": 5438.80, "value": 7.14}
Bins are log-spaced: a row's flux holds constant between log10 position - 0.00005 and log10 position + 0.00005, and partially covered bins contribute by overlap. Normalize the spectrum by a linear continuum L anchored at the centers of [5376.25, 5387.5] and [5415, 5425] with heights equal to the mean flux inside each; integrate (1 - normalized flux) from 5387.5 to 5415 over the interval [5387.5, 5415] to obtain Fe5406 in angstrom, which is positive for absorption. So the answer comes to 1.4 angstrom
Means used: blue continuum 6.54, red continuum 6.51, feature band 6.19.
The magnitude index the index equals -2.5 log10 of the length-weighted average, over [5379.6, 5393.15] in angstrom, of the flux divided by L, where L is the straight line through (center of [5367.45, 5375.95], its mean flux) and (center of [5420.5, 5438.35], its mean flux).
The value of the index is -0.02 mag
